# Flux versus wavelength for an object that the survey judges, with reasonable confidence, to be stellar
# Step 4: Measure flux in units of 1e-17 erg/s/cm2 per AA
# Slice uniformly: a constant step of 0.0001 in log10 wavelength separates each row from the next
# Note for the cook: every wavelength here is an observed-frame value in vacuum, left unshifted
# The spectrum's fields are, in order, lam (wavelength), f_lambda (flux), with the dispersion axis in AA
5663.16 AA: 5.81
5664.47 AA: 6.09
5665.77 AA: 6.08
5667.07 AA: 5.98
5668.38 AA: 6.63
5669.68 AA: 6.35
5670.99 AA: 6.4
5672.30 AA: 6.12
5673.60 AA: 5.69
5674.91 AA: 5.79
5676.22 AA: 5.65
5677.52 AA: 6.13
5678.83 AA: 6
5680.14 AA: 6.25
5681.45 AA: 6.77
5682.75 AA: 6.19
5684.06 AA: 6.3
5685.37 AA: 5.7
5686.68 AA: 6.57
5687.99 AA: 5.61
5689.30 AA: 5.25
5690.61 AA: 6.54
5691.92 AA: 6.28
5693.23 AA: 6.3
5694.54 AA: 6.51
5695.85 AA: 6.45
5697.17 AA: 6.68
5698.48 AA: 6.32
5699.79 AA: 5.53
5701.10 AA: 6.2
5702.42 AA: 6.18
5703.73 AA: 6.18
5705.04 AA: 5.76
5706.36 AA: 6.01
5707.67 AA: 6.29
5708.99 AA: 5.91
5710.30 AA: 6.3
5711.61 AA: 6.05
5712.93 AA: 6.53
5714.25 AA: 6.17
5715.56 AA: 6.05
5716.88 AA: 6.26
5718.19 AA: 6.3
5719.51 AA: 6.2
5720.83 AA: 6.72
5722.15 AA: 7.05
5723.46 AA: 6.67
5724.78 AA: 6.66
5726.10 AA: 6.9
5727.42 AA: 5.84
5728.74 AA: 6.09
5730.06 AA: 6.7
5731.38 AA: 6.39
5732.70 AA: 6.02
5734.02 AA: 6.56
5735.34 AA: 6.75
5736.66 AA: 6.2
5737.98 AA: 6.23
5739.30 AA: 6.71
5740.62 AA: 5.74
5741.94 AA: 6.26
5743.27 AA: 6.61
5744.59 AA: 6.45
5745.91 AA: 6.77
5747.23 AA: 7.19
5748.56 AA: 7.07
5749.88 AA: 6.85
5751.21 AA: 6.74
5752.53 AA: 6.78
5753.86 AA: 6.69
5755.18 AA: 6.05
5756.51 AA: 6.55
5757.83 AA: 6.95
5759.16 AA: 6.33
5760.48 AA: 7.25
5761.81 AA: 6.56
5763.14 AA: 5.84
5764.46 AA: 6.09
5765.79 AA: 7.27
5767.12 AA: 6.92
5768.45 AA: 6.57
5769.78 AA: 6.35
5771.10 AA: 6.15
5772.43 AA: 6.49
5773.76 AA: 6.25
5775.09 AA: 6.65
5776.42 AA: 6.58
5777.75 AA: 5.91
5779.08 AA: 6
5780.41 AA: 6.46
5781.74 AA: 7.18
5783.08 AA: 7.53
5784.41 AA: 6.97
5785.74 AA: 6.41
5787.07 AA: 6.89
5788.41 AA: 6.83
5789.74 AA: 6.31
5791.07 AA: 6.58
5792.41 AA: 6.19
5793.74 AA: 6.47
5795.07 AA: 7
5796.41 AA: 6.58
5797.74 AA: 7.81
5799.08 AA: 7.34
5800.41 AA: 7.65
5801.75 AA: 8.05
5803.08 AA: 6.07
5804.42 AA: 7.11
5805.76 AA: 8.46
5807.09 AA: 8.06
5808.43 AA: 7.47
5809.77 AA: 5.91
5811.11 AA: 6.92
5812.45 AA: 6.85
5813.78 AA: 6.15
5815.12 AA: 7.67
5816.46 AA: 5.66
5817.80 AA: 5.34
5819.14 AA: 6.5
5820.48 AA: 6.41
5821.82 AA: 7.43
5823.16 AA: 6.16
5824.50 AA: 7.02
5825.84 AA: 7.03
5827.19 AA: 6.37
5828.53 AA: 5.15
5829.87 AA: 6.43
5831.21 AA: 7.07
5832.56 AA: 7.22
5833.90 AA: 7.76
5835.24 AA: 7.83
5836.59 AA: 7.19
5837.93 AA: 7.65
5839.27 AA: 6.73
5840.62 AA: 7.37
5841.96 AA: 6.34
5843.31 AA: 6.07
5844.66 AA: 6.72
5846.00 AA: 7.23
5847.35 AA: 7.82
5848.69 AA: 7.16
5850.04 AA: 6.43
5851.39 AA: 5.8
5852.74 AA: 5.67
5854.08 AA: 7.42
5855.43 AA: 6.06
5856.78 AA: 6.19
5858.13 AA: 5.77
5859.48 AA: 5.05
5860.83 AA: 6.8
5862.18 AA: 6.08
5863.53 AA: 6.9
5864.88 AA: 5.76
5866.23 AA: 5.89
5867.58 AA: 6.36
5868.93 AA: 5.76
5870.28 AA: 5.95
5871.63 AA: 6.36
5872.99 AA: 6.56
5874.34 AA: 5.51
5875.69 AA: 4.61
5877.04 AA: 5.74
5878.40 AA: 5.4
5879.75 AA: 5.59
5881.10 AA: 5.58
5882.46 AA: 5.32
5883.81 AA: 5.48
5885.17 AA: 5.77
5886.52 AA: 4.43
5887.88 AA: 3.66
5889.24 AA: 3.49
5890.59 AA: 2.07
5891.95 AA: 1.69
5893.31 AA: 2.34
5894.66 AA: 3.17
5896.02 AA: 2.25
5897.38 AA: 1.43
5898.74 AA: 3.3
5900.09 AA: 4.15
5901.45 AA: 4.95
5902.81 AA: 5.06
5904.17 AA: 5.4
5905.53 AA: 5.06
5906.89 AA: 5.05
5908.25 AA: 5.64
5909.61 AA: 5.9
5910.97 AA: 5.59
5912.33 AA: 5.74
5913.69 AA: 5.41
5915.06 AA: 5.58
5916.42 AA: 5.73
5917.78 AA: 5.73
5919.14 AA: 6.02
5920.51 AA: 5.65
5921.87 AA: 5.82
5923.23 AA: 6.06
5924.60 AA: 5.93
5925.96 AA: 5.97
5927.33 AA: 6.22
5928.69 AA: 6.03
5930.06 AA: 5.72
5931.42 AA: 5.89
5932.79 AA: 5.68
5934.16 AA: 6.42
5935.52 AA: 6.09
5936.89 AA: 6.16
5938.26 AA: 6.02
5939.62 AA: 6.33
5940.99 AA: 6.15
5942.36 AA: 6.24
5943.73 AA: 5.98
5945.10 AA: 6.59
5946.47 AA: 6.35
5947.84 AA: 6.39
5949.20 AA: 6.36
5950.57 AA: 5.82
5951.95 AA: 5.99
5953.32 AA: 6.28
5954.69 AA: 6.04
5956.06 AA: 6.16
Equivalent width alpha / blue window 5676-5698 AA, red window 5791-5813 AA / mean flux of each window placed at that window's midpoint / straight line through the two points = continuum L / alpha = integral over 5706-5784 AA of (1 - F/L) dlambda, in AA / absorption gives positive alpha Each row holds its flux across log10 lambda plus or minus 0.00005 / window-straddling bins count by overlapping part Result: 1.9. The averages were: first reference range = 6.2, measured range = 6.49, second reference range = 7.1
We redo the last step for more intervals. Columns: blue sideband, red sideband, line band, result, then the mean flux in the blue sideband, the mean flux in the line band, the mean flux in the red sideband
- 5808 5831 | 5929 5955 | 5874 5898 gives 8.5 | 6.5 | 4.07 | 6.13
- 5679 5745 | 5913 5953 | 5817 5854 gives -3.7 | 6.28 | 6.74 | 6.01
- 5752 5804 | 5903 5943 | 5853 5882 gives 0.9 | 6.68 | 5.96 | 5.83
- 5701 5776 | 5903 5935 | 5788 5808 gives -2.9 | 6.45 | 7.11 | 5.74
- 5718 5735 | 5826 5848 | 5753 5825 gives 0.2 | 6.48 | 6.72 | 6.93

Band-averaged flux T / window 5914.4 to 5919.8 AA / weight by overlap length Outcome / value 5.77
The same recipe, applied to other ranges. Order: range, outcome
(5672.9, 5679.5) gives 5.86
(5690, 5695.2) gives 6.41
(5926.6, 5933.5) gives 5.9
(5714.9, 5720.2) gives 6.21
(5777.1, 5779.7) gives 5.96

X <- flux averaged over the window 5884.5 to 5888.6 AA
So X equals 4.6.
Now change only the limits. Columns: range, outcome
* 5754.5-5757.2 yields 6.33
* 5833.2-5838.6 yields 7.61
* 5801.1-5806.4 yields 7.41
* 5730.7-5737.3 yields 6.39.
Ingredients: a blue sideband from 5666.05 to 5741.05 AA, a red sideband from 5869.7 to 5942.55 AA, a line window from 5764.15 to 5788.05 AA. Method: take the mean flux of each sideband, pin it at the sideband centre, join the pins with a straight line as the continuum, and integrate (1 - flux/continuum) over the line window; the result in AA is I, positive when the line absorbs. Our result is -3.1 AA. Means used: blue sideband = 6.24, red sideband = 5.16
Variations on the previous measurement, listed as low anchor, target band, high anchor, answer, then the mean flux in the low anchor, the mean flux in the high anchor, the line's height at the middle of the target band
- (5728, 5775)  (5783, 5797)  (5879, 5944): -1.1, 6.53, 5.1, 6.18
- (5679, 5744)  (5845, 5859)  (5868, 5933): -3.1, 6.28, 5.03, 5.35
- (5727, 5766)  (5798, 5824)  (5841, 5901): -4.5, 6.51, 5.3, 5.89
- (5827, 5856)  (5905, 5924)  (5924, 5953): 1.9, 6.81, 6.11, 6.28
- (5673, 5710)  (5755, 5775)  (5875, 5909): -4.0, 6.11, 4.27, 5.44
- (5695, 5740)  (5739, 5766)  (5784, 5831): -0.4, 6.32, 6.78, 6.5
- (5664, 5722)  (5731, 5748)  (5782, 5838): 0.0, 6.17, 6.89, 6.46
